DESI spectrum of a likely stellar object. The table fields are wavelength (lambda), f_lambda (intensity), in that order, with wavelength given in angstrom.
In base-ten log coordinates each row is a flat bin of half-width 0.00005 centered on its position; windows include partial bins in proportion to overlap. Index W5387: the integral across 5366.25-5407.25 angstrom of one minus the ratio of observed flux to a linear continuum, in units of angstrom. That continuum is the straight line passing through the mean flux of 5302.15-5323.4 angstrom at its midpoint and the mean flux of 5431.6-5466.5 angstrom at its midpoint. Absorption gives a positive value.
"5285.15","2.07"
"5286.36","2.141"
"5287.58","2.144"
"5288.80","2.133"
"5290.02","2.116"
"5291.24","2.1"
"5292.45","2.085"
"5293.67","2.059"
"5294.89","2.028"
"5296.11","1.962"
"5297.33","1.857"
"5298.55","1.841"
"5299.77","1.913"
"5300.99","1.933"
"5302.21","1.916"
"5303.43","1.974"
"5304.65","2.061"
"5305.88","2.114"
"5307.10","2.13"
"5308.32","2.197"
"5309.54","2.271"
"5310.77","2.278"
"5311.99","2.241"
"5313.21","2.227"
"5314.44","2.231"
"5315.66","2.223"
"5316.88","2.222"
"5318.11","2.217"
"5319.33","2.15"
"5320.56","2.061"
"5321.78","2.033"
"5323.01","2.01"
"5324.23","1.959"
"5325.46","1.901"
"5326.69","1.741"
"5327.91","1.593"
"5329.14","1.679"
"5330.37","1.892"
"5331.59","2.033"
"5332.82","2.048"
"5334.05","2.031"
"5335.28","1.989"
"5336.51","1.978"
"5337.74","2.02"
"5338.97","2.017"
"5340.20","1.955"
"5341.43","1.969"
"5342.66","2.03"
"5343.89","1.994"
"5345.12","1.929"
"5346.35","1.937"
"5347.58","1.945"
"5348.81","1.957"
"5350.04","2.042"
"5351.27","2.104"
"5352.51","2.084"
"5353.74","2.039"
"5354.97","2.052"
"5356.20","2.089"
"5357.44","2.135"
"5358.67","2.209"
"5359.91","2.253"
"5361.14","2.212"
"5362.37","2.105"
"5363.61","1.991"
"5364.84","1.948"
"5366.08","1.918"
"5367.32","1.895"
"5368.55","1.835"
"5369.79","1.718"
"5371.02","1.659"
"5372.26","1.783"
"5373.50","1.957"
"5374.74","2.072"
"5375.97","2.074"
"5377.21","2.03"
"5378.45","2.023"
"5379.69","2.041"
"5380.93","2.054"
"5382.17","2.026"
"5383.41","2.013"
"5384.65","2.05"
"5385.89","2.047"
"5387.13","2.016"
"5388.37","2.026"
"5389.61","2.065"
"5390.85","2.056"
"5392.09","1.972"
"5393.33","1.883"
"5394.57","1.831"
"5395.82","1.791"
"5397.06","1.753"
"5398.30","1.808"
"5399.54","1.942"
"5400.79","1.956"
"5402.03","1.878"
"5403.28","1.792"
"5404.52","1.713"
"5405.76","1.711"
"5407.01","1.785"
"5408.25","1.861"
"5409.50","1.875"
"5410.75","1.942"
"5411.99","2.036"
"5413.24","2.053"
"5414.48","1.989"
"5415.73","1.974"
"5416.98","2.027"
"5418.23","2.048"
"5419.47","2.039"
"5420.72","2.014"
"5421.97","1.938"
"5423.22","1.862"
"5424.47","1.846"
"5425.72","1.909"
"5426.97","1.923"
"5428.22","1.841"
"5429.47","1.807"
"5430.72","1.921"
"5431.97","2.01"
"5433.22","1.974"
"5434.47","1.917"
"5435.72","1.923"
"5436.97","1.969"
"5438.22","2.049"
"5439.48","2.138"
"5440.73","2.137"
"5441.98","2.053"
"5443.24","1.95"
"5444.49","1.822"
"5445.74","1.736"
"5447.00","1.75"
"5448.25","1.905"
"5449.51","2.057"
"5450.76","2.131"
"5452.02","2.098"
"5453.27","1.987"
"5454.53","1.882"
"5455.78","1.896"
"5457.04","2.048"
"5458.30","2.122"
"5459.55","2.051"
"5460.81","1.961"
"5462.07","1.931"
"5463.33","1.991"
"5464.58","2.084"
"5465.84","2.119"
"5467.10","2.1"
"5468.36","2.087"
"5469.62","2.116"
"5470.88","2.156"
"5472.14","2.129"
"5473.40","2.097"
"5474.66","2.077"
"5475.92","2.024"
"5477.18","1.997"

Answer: 2.9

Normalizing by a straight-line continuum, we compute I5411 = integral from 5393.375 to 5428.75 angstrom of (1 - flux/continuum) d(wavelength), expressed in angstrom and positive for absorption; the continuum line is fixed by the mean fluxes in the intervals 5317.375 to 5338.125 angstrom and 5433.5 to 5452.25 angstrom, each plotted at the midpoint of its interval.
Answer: 1.3 angstrom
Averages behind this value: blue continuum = 1.96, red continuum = 1.97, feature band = 1.9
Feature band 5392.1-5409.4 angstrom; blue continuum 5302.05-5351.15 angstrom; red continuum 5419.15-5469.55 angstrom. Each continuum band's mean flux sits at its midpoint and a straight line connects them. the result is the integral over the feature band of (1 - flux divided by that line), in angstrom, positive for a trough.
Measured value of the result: 1.44 angstrom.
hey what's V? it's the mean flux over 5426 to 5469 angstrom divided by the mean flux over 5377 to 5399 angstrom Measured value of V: 1.01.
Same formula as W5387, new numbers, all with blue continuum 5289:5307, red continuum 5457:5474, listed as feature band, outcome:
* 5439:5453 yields 0.6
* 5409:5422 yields 0.3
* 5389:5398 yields 0.6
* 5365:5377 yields 0.9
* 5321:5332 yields 0.8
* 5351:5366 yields -0.5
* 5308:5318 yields -1.1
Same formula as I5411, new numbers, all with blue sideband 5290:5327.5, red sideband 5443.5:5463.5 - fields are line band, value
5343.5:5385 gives 0.4 angstrom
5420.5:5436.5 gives 0.5 angstrom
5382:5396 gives 0.1 angstrom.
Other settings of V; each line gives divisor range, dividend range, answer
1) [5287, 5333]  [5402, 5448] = 0.94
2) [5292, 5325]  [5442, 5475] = 0.97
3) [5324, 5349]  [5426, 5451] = 1.01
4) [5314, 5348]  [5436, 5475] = 1.01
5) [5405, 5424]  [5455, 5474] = 1.06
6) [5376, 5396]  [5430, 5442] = 1.00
